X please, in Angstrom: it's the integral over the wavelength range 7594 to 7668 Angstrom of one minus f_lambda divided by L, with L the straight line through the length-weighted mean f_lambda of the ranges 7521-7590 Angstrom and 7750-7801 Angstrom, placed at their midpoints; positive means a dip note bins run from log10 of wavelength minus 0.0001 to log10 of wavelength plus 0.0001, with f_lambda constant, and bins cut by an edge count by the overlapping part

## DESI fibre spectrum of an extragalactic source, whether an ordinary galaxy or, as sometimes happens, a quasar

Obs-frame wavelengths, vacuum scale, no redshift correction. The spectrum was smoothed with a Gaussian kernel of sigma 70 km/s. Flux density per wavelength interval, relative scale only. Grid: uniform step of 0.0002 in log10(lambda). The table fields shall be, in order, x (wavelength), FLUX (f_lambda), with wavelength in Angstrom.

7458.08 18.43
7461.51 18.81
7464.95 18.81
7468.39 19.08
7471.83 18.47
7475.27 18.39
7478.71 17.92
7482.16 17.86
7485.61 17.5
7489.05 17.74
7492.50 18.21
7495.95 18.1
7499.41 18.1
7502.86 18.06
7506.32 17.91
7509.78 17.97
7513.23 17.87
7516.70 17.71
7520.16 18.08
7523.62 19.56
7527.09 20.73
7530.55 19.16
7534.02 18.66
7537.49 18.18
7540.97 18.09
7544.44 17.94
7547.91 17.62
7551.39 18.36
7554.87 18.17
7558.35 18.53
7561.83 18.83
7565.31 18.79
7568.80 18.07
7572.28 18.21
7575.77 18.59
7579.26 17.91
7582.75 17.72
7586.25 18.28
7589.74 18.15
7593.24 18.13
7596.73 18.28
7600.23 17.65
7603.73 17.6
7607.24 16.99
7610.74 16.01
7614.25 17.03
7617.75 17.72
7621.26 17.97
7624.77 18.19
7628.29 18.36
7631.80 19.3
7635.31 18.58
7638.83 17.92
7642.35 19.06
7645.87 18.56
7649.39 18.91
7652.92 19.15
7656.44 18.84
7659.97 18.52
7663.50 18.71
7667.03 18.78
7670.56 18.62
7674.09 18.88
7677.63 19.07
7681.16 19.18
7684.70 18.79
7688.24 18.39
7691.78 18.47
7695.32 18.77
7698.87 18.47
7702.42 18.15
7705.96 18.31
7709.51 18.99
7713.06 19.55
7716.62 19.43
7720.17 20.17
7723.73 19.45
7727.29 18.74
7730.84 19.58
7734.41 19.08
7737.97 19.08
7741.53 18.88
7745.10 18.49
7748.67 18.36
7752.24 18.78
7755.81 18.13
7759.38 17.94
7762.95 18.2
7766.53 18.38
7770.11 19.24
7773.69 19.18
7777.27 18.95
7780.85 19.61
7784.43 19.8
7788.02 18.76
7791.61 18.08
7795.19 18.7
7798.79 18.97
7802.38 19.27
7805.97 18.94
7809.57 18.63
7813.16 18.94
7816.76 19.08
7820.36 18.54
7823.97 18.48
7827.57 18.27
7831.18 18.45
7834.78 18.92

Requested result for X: 1.5 Angstrom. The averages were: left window 18.5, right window 18.8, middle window 18.2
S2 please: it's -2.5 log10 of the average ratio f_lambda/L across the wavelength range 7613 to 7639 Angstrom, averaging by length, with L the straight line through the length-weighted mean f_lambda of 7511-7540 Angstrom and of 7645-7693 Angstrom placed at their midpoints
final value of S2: 0.03 mag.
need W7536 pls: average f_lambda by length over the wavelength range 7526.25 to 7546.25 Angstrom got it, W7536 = 18.7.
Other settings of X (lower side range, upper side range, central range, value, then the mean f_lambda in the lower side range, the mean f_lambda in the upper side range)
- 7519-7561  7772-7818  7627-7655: 0.03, 18.6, 19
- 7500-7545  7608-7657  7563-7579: -0.02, 18.5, 18.2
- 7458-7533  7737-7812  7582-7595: 0.30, 18.4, 18.8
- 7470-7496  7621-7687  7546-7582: 0.13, 18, 18.7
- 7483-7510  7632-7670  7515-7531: -0.85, 17.9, 18.7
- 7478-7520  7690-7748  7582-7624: 1.76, 17.9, 19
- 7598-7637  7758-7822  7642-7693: -2.00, 17.8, 18.9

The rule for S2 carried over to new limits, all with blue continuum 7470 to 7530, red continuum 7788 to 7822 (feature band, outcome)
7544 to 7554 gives 0.02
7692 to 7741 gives -0.02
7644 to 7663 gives -0.01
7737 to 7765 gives 0.01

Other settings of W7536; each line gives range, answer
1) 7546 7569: 18.4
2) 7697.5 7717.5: 18.8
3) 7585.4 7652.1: 18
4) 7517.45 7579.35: 18.5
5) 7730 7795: 18.8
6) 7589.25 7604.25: 18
